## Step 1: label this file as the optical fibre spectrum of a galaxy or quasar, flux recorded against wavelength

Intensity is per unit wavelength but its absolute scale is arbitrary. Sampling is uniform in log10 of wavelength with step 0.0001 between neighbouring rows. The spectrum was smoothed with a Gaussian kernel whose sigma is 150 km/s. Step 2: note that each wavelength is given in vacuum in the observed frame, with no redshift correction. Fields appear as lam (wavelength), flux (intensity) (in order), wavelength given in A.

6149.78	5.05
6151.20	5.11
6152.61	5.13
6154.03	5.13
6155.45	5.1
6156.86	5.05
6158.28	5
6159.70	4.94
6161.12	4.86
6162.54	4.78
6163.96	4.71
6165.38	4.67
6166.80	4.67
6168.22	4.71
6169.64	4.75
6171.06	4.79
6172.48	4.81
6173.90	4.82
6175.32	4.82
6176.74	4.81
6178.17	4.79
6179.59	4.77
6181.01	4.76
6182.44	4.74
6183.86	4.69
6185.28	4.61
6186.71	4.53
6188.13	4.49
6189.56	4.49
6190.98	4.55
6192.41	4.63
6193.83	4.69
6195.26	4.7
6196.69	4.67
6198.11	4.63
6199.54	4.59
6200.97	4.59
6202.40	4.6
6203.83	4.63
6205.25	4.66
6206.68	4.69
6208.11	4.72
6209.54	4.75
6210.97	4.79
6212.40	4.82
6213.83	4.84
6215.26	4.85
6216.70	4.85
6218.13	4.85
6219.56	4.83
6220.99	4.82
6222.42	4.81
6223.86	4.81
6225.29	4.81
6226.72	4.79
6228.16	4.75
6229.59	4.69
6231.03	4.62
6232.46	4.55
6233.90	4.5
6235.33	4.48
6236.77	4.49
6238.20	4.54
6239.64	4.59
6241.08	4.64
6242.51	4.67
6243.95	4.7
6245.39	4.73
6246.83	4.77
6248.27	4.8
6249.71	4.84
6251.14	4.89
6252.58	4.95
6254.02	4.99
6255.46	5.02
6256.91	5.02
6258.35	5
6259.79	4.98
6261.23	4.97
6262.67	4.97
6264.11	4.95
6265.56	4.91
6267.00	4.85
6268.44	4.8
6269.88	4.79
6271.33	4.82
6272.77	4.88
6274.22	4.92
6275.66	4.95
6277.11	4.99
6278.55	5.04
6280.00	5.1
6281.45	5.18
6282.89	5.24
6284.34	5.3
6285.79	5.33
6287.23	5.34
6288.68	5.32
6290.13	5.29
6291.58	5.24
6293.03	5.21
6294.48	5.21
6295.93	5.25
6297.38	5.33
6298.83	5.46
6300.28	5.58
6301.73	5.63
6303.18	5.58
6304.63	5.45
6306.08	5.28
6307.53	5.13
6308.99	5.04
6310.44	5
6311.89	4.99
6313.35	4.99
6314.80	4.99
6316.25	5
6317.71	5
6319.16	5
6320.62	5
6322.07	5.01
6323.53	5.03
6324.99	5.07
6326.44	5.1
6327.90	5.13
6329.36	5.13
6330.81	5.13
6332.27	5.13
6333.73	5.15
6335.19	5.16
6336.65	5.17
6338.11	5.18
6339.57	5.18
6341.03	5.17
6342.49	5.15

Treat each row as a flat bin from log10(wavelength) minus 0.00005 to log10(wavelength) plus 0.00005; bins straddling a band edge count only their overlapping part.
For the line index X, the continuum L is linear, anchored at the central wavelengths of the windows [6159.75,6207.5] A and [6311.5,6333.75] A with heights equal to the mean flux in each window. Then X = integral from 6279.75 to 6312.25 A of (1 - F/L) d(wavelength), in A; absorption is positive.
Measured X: -2.0 A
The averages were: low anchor 4.69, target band 5.29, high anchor 5.05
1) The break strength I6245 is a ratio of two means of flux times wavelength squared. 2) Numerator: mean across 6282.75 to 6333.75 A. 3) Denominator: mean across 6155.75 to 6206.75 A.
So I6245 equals 1.15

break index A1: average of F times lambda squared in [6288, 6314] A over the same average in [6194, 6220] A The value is 1.15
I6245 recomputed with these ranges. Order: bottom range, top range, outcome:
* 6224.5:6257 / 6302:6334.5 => 1.11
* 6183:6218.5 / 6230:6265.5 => 1.04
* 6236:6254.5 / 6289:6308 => 1.15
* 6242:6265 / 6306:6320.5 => 1.05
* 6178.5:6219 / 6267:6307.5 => 1.14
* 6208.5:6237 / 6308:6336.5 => 1.10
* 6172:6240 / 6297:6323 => 1.14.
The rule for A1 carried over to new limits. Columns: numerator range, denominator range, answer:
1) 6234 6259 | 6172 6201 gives 1.04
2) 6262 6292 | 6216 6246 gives 1.09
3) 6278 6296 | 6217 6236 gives 1.13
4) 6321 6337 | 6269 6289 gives 1.02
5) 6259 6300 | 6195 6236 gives 1.10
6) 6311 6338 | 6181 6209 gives 1.14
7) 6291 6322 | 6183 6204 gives 1.17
